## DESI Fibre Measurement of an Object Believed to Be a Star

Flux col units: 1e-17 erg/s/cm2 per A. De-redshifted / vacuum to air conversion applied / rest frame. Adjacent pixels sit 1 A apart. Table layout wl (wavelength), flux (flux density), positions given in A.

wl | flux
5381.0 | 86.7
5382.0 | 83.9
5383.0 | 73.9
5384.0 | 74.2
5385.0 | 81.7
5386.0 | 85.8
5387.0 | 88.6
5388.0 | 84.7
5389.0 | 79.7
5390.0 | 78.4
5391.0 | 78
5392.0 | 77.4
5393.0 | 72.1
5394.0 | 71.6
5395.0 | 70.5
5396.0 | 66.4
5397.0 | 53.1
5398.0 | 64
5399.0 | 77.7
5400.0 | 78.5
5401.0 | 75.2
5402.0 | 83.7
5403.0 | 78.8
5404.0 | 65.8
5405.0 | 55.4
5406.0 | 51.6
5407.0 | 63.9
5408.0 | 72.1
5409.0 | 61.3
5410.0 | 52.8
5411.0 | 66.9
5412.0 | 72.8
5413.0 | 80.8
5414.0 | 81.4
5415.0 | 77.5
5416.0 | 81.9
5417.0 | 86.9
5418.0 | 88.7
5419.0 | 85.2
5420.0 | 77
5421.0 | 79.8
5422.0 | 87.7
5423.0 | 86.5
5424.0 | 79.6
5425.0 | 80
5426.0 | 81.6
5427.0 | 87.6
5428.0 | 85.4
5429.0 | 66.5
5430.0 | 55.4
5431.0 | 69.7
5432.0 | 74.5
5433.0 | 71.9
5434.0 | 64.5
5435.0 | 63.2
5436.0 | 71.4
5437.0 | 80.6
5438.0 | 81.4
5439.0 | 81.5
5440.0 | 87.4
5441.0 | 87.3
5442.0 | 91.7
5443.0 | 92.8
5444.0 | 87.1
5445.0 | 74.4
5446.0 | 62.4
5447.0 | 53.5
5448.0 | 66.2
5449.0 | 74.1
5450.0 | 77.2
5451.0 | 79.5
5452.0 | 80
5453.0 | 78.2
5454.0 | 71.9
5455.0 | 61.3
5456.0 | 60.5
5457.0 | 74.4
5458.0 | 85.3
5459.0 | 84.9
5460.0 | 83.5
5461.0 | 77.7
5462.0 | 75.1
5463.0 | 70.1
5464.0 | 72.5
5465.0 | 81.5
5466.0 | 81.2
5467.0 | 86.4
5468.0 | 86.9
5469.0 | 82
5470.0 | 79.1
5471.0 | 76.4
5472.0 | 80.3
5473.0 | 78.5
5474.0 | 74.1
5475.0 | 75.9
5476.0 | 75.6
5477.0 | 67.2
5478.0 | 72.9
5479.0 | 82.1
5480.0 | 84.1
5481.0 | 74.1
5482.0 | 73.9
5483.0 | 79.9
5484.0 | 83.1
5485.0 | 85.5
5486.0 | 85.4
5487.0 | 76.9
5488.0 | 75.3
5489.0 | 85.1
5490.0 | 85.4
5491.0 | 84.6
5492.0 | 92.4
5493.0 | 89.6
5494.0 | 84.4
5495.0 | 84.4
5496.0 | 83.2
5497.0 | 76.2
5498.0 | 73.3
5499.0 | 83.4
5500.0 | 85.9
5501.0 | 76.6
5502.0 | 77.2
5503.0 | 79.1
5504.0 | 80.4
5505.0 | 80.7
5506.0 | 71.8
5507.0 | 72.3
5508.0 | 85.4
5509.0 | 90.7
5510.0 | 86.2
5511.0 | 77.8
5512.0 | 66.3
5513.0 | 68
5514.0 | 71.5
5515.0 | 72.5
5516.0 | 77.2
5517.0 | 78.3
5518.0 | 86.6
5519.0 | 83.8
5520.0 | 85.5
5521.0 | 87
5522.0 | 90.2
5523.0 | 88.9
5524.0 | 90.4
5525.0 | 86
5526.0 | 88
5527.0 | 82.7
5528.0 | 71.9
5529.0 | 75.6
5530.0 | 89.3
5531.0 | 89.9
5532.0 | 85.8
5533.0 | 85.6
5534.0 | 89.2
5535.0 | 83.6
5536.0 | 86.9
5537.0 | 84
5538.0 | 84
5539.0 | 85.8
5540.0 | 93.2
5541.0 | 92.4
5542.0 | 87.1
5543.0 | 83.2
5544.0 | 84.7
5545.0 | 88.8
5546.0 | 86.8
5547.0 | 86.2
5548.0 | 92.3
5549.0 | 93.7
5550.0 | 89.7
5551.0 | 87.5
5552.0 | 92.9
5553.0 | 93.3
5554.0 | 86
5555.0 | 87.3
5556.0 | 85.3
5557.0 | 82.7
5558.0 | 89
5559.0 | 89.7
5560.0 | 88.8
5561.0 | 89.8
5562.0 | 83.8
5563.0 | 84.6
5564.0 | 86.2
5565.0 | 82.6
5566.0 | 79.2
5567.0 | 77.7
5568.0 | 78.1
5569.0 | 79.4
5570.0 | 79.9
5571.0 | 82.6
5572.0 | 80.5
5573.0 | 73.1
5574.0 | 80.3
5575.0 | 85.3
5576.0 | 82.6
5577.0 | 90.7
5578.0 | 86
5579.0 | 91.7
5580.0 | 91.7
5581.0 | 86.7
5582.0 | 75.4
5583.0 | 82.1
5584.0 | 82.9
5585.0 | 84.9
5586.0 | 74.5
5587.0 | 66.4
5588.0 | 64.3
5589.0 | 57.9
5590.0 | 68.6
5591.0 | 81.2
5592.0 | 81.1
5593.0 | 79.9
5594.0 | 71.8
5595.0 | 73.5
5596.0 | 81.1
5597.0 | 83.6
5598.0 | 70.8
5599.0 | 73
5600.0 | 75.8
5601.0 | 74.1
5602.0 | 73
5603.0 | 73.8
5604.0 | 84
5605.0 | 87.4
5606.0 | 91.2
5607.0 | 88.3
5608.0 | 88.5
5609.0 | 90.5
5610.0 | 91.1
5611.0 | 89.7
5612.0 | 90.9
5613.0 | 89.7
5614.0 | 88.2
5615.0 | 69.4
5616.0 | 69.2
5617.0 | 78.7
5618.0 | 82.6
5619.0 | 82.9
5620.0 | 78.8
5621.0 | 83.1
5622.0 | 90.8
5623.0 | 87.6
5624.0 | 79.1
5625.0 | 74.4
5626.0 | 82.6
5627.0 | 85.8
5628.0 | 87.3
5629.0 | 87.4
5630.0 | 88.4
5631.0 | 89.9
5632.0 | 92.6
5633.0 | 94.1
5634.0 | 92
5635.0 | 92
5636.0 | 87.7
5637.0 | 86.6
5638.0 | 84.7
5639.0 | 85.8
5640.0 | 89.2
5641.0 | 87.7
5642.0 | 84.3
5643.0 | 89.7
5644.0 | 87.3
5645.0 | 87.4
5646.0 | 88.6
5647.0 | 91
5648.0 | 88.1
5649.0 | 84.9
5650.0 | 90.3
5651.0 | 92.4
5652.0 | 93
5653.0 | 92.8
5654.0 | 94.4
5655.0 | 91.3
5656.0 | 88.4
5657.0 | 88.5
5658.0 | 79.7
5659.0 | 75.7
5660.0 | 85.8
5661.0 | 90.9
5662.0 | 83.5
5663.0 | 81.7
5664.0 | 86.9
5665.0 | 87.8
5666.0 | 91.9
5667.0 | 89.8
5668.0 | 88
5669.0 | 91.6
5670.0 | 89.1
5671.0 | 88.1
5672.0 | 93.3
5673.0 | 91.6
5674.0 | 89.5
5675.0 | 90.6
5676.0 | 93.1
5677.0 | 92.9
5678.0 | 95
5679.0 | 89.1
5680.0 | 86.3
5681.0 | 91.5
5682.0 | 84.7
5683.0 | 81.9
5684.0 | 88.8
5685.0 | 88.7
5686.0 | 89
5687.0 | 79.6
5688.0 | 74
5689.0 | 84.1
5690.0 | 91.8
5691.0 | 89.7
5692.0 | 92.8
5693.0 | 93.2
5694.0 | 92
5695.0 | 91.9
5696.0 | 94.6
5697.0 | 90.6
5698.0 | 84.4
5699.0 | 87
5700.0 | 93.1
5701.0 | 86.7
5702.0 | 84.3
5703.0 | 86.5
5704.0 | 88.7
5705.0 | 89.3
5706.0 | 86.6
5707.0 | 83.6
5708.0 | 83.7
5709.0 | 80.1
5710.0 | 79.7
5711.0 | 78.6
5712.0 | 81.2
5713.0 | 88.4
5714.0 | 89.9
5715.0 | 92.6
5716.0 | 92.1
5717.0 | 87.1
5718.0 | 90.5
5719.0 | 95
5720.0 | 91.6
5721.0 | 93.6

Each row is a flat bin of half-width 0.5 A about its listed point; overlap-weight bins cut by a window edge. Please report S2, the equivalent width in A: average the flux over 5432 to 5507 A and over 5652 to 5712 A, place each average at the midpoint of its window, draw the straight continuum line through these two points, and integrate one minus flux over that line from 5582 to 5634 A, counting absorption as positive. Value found 2.0 A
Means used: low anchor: 78.3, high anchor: 87.8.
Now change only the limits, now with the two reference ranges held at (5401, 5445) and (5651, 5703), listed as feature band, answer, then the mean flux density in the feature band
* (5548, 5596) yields 0.6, 82.3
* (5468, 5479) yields 0.2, 77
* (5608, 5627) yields 0.5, 83.5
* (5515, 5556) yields -2.3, 86.3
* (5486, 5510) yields -0.5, 81.7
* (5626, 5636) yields -0.4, 89.5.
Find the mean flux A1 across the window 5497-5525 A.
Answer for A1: 80.3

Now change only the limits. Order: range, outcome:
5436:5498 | 78.8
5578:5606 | 77.9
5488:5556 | 83.9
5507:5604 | 82.4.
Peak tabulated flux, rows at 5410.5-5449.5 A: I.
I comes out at 92.8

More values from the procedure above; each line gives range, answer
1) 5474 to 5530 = 92.4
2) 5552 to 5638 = 94.1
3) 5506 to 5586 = 93.7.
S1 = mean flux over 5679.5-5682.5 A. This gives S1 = 87.5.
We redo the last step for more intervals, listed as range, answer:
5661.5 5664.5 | 84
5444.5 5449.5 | 66.1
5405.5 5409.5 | 62.2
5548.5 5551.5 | 90.3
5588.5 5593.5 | 73.7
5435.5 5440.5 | 80.5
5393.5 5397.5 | 65.4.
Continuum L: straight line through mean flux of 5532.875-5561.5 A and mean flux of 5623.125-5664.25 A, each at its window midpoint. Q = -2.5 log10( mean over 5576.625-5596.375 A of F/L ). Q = 0.12 mag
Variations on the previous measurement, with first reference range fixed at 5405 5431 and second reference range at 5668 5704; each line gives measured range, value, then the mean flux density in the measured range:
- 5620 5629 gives 0.025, 83.8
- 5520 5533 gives -0.063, 85.5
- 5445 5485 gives 0.021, 76.1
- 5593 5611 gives 0.048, 80.9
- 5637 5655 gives -0.026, 88.9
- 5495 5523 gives 0.000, 79.8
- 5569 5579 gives 0.006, 82.7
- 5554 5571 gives -0.019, 84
